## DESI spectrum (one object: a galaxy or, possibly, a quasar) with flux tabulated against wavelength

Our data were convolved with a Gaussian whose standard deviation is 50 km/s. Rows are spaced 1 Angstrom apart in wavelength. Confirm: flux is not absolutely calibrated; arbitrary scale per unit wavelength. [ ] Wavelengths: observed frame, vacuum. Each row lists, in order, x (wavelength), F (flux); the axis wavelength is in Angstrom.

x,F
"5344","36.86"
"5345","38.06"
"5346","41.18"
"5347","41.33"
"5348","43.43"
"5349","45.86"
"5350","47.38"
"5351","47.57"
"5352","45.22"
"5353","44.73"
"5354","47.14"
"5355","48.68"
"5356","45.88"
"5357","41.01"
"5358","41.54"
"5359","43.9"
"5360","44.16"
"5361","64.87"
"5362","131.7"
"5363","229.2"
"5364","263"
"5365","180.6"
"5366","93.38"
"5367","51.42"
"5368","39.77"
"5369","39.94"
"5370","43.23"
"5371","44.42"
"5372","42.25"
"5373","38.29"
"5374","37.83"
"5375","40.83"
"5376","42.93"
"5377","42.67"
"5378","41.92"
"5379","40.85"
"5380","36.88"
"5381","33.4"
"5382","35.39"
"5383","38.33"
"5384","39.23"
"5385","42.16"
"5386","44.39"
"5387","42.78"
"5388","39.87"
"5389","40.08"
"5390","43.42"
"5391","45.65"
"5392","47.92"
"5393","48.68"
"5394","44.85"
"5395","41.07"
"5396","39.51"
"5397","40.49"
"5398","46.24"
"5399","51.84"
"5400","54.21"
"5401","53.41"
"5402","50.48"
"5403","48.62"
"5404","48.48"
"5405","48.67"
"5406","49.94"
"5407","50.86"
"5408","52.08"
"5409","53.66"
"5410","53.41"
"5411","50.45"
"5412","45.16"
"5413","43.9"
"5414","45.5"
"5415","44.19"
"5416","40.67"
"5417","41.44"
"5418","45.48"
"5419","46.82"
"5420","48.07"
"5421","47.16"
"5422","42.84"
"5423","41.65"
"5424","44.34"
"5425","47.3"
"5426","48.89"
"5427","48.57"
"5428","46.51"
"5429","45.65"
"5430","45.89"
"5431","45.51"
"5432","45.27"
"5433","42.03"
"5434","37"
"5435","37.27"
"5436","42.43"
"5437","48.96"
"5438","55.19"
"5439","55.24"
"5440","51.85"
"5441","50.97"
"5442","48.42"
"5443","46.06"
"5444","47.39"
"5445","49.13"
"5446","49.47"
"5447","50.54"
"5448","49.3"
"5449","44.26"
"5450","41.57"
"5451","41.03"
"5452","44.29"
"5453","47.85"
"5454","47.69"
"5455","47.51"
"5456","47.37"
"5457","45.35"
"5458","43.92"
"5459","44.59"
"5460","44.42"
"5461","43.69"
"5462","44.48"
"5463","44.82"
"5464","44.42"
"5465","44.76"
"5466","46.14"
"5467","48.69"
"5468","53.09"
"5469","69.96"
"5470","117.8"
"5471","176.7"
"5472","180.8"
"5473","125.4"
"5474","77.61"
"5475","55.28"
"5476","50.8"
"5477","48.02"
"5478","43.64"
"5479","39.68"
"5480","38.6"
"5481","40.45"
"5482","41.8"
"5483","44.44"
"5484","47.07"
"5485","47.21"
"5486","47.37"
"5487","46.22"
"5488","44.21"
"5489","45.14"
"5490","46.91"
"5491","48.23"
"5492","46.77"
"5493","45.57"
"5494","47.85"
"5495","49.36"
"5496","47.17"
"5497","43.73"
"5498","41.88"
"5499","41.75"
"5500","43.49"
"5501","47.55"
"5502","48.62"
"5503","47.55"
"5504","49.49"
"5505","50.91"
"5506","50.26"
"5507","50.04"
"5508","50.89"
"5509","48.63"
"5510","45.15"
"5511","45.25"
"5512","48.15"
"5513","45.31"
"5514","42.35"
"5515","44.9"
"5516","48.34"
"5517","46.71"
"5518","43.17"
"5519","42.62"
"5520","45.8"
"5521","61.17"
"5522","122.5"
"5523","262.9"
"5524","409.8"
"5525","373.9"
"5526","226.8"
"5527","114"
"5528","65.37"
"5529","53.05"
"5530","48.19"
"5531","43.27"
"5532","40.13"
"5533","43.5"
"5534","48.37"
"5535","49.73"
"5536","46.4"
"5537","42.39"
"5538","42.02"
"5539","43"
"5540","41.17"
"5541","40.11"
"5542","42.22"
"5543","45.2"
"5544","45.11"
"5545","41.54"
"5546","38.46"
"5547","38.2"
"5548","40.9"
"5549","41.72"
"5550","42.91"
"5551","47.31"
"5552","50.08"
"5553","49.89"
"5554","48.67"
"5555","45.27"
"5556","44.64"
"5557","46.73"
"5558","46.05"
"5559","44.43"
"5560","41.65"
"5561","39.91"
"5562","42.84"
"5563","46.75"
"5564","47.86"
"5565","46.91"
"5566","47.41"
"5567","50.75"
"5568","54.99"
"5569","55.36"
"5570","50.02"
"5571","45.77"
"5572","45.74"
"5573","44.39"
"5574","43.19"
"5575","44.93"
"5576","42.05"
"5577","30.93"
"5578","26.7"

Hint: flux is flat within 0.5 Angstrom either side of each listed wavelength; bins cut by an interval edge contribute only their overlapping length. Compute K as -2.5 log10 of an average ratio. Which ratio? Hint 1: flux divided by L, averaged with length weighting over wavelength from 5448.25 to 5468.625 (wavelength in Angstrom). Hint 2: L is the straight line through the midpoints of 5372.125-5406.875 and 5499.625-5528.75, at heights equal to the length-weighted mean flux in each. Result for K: 0.454 mag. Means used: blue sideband 43.6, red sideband 90.3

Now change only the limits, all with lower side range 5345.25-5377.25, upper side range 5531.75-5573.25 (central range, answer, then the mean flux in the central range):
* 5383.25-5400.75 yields 0.368 mag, 44.3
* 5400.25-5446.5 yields 0.238 mag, 47.3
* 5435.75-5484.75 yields -0.028 mag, 56.2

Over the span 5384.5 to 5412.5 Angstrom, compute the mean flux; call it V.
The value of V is 47.1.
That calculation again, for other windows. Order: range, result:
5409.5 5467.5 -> 46.1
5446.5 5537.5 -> 65.2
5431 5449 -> 47.3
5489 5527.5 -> 78.9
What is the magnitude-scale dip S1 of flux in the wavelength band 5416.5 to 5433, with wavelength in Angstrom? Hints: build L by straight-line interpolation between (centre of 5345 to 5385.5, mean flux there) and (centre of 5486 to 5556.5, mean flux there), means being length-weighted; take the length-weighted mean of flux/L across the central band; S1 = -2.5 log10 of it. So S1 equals 0.32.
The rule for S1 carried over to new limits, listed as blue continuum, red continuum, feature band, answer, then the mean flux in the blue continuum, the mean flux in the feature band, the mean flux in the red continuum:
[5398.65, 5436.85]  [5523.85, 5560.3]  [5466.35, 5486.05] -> -0.24 mag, 46.7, 70.1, 67.5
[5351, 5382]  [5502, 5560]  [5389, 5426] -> 0.37 mag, 65.3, 46.8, 67.4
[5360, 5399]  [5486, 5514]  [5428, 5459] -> 0.14 mag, 60.2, 46.5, 46.8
